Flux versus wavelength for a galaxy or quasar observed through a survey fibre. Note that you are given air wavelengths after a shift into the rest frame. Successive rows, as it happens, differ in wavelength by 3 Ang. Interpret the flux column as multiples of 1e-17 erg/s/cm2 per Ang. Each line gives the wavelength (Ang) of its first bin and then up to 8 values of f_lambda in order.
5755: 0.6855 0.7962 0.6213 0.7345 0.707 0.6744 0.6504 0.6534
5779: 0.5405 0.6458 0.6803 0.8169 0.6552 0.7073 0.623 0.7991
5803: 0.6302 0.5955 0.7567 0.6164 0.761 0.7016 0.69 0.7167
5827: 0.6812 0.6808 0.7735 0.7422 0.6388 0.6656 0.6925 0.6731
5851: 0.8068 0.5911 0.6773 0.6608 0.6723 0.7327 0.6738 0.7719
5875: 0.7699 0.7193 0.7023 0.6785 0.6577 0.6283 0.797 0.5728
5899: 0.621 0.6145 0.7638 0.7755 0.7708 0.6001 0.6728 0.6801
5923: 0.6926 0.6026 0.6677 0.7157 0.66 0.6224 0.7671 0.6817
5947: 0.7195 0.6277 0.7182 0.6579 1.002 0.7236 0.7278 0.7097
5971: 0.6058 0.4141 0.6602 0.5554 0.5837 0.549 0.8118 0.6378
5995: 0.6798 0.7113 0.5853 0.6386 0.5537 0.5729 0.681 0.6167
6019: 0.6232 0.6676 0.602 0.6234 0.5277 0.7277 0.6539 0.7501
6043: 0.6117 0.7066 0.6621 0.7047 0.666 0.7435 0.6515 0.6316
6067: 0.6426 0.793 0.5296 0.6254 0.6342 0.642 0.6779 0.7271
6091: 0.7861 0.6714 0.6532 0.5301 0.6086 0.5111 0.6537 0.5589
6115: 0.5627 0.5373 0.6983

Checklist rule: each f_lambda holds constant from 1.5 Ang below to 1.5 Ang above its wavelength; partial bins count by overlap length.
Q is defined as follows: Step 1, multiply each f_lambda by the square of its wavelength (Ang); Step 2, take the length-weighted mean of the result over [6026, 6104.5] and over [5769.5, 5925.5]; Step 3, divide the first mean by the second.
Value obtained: 1.03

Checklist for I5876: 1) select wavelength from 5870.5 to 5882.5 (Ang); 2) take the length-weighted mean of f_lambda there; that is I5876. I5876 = 0.741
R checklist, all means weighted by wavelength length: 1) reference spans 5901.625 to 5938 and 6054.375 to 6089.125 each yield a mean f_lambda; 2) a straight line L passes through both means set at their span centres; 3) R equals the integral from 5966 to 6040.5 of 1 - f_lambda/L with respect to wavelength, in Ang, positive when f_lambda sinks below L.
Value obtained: 4.8 Ang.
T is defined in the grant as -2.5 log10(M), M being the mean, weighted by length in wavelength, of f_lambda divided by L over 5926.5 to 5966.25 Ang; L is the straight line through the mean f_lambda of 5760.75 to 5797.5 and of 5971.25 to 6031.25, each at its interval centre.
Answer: -0.132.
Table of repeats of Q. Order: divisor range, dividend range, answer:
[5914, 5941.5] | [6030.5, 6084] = 1.04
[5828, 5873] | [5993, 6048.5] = 0.98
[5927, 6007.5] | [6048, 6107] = 1.02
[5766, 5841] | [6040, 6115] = 1.04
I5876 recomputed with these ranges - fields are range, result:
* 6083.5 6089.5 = 0.703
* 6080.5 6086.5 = 0.66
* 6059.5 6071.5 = 0.68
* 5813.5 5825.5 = 0.717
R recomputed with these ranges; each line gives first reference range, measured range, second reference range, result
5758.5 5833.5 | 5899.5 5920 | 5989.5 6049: -0.9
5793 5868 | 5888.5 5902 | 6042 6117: 0.6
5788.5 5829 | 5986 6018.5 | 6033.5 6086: 1.4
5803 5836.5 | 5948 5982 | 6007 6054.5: -0.5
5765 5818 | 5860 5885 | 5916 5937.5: -1.5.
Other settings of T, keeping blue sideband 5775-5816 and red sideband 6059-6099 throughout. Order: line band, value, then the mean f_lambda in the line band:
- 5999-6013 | 0.11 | 0.602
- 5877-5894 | -0.03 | 0.694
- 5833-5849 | -0.03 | 0.691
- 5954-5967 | -0.15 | 0.773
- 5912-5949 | 0.00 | 0.674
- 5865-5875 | -0.09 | 0.732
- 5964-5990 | 0.09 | 0.619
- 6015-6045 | 0.04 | 0.642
